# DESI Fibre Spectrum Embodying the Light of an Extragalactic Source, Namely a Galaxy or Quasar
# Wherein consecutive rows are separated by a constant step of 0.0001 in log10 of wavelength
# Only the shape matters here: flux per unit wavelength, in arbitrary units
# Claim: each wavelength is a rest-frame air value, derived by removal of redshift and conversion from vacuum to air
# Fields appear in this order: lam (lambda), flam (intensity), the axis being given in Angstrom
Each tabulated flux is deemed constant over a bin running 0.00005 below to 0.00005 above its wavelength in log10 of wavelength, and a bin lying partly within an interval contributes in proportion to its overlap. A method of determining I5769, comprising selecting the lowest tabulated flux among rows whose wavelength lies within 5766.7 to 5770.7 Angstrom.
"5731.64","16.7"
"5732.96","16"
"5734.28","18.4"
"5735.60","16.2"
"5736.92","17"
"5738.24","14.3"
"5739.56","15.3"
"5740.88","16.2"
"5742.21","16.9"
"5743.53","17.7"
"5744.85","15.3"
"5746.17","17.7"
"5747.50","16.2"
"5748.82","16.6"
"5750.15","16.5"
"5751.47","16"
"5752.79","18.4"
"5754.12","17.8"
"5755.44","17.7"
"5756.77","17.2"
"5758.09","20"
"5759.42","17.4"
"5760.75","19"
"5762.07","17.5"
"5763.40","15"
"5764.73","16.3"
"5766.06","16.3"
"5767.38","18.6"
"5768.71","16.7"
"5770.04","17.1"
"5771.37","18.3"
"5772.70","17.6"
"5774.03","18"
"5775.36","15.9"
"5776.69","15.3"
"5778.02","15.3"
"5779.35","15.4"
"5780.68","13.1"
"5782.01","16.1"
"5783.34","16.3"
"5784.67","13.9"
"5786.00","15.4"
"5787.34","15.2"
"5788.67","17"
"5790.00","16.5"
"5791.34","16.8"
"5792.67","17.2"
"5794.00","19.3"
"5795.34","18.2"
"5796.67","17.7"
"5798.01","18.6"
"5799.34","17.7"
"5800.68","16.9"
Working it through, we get 16.7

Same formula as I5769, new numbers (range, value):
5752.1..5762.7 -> 17.2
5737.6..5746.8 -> 14.3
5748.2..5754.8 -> 16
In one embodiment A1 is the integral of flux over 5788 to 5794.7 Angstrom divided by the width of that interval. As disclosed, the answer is 17.4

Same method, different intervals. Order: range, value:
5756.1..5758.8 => 18.6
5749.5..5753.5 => 17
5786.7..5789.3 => 16.1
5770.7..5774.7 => 17.9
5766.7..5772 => 17.7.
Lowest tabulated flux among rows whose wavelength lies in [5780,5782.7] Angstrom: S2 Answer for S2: 13.1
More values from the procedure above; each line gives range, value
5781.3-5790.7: 13.9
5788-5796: 16.5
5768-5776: 15.9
